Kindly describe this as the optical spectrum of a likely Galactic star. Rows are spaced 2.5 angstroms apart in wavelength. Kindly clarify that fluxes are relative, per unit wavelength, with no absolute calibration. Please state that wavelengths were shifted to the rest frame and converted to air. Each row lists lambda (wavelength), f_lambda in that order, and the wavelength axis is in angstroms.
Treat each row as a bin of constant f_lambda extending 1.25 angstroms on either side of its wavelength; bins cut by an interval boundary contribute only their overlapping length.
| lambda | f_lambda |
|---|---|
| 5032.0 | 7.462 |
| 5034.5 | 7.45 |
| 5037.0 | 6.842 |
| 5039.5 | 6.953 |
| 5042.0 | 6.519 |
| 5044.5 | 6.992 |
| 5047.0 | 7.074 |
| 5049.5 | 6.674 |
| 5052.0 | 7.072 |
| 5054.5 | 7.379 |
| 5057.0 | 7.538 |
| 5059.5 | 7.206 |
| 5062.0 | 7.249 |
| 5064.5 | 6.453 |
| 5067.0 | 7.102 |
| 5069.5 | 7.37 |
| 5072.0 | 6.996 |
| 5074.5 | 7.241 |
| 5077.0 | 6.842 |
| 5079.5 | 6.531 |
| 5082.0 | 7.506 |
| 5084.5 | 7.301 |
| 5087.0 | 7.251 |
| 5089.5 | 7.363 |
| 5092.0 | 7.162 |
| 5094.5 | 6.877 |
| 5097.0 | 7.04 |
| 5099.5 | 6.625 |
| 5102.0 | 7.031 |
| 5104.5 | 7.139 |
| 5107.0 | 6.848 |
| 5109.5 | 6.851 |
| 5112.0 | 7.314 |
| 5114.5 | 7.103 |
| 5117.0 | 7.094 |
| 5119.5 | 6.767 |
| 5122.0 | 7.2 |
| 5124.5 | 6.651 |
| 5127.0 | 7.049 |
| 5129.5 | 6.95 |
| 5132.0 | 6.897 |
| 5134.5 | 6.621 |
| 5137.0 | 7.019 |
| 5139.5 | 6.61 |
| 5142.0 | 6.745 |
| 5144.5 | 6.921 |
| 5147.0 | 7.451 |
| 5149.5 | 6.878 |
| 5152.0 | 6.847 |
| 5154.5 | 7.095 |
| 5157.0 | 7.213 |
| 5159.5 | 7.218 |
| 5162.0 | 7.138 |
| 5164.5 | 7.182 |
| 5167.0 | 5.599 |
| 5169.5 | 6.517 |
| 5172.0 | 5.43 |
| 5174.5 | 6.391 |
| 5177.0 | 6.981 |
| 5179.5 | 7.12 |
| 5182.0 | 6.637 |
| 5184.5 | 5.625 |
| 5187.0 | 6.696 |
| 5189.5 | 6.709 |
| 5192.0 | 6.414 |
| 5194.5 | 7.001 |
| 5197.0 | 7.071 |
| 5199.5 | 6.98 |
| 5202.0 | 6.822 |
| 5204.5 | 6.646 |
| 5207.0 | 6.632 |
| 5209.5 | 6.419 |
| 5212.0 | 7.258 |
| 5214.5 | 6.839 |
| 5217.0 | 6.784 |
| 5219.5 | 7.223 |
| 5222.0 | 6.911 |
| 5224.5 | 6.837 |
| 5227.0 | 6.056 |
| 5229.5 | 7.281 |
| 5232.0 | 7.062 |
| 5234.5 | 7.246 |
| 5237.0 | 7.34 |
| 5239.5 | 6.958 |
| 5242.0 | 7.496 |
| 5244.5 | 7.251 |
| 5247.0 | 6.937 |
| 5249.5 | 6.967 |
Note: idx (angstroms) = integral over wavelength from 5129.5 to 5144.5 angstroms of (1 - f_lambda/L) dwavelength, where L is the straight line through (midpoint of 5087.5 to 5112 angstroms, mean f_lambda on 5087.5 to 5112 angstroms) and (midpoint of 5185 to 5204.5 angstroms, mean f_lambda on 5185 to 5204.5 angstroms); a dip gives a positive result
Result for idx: 0.2 angstroms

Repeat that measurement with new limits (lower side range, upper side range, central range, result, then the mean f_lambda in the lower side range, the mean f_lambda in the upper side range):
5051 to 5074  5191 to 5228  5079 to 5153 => 0.4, 7.16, 6.8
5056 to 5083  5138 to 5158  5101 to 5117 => -0.1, 7.09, 6.97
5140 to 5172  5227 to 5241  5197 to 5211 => 0.5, 6.84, 7.08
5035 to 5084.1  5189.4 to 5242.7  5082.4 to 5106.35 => -0.3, 7.04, 6.91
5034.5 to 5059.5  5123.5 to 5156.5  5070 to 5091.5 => -0.5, 7.04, 6.91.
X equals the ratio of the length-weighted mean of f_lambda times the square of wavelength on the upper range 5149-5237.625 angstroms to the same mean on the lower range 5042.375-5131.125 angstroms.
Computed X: 1.00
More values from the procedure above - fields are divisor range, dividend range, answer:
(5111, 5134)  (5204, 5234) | 1.02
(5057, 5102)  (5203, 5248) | 1.04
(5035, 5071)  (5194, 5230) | 1.03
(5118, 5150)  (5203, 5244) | 1.04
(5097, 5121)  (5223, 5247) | 1.06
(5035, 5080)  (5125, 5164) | 1.03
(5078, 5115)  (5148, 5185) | 0.97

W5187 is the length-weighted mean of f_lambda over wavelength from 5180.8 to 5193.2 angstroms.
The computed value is 6.42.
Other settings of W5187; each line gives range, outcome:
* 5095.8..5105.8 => 6.96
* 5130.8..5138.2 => 6.84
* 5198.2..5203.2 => 6.9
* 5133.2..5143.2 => 6.75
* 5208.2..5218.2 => 6.82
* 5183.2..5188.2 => 6.16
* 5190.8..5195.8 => 6.71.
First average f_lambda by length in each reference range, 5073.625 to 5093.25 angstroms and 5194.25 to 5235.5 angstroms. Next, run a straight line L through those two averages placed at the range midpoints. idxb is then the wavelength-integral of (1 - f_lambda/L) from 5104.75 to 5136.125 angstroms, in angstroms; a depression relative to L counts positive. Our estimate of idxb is 0.5 angstroms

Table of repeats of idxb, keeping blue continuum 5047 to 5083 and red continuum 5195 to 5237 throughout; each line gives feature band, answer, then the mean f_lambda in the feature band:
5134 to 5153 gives 0.2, 6.9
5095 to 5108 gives 0.2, 6.93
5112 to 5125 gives 0.0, 7.01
